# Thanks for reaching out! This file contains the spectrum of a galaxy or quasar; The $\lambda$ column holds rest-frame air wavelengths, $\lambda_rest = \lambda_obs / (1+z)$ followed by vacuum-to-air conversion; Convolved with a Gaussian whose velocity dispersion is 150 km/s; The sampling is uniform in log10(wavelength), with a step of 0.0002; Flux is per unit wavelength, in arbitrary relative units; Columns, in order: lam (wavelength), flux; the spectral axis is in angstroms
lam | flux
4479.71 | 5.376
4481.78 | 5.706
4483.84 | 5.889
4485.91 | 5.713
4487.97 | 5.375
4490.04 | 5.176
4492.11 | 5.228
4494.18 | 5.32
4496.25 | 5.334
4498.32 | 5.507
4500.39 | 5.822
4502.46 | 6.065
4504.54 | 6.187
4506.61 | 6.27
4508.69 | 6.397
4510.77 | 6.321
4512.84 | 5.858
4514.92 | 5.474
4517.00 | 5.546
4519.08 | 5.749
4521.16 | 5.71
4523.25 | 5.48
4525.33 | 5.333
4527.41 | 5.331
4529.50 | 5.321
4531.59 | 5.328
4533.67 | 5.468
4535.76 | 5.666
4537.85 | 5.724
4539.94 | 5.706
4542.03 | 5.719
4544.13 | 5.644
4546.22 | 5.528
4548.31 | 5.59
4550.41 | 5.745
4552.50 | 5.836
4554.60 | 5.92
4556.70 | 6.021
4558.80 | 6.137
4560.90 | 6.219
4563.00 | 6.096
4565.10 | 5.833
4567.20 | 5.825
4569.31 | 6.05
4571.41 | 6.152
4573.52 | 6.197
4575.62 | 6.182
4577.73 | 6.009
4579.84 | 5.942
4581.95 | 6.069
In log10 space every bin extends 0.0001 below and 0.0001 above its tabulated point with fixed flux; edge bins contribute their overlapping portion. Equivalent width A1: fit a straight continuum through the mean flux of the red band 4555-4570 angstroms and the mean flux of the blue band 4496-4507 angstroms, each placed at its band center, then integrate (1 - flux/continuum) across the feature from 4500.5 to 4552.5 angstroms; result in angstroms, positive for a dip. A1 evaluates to 1.91 angstroms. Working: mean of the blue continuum 5.88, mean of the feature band 5.72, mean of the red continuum 6.02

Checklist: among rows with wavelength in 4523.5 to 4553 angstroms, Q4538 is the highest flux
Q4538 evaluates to 5.836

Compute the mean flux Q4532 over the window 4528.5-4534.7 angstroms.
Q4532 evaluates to 5.38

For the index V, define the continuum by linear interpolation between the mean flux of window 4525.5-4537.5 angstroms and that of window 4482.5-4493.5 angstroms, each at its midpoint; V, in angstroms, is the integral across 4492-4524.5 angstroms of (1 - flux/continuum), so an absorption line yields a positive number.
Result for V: -1.9 angstroms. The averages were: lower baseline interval 5.48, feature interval 5.78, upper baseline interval 5.43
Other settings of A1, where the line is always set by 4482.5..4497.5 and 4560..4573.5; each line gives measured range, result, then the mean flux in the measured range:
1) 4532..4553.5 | 0.73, 5.65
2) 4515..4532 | 0.66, 5.48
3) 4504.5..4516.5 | -0.97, 6.05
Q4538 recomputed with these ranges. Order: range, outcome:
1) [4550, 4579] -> 6.219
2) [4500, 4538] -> 6.397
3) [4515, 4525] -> 5.749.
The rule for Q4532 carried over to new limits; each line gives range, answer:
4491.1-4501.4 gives 5.44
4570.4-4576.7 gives 6.18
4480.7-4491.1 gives 5.57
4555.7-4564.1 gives 6.12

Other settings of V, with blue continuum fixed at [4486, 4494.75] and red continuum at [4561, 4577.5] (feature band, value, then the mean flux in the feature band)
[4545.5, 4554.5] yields 0.26 angstroms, 5.71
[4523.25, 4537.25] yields 0.66 angstroms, 5.43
